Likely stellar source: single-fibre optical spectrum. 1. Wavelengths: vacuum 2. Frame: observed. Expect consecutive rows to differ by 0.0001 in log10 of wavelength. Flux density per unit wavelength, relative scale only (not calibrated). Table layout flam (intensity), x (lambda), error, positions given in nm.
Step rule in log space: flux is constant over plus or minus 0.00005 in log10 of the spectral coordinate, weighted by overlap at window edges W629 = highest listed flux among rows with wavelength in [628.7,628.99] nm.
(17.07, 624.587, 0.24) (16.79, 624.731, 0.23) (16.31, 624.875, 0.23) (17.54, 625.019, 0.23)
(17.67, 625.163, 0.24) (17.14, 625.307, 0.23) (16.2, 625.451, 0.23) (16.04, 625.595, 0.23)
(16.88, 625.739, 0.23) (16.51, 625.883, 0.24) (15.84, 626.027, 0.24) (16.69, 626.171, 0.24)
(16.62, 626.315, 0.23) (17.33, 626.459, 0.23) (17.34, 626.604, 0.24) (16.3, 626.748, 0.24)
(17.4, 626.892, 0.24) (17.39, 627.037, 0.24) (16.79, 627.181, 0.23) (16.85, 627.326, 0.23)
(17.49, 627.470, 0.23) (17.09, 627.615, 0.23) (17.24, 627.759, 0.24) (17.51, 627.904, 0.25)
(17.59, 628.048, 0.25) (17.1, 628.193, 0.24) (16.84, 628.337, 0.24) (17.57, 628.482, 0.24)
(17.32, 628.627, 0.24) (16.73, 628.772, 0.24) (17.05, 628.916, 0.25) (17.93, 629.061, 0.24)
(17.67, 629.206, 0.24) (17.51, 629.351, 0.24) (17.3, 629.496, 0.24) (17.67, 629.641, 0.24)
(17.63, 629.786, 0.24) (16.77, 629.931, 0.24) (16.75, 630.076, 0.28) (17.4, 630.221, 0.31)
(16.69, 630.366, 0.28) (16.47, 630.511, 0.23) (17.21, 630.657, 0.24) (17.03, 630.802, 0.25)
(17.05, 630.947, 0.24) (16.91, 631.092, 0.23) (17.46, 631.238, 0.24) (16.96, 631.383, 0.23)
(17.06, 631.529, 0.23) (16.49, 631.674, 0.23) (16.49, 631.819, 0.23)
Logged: 17.05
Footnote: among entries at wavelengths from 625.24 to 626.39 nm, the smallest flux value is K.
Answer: 15.84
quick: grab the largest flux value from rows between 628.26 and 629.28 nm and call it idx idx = 17.93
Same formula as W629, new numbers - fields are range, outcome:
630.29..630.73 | 17.21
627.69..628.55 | 17.59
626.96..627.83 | 17.49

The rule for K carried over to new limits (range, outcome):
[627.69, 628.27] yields 17.1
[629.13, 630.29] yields 16.75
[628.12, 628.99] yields 16.73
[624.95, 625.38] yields 17.14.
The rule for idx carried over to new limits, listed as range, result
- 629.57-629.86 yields 17.67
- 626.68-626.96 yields 17.4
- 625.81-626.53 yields 17.33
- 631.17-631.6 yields 17.46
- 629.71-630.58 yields 17.63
